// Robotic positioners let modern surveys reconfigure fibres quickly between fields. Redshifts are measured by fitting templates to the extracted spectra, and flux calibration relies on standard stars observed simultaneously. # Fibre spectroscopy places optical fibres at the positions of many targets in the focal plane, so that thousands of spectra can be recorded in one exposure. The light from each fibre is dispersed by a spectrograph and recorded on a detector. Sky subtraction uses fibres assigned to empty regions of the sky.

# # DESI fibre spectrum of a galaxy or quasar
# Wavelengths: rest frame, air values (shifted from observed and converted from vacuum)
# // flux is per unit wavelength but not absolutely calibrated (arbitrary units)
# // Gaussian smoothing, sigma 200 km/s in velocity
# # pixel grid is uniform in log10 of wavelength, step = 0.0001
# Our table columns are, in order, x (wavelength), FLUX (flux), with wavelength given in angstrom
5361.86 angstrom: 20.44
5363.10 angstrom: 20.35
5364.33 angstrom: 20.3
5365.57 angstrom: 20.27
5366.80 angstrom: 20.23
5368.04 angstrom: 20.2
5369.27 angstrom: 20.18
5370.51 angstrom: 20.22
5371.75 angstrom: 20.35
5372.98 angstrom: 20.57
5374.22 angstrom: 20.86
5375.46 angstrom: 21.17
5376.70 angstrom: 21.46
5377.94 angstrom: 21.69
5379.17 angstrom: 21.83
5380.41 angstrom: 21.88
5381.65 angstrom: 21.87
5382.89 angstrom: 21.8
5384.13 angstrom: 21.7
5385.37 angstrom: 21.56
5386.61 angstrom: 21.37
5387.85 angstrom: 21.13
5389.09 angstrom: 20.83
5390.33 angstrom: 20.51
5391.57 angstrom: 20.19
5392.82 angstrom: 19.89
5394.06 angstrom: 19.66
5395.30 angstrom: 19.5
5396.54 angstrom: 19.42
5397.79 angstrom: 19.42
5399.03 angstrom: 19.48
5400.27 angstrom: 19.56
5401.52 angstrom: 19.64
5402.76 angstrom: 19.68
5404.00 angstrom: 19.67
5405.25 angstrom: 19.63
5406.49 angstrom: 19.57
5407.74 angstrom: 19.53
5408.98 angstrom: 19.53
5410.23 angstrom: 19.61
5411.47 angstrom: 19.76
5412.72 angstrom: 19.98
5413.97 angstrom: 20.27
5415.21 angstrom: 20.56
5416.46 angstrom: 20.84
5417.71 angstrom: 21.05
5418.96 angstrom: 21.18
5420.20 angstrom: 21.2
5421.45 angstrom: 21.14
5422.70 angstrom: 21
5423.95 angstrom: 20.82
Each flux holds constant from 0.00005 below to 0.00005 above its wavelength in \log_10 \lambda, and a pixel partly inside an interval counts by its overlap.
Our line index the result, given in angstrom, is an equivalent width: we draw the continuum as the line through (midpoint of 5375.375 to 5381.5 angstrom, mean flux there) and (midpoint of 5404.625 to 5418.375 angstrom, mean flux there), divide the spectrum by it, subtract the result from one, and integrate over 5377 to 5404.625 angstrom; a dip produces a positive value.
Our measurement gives 0.7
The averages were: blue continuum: 21.7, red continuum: 20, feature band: 20.6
